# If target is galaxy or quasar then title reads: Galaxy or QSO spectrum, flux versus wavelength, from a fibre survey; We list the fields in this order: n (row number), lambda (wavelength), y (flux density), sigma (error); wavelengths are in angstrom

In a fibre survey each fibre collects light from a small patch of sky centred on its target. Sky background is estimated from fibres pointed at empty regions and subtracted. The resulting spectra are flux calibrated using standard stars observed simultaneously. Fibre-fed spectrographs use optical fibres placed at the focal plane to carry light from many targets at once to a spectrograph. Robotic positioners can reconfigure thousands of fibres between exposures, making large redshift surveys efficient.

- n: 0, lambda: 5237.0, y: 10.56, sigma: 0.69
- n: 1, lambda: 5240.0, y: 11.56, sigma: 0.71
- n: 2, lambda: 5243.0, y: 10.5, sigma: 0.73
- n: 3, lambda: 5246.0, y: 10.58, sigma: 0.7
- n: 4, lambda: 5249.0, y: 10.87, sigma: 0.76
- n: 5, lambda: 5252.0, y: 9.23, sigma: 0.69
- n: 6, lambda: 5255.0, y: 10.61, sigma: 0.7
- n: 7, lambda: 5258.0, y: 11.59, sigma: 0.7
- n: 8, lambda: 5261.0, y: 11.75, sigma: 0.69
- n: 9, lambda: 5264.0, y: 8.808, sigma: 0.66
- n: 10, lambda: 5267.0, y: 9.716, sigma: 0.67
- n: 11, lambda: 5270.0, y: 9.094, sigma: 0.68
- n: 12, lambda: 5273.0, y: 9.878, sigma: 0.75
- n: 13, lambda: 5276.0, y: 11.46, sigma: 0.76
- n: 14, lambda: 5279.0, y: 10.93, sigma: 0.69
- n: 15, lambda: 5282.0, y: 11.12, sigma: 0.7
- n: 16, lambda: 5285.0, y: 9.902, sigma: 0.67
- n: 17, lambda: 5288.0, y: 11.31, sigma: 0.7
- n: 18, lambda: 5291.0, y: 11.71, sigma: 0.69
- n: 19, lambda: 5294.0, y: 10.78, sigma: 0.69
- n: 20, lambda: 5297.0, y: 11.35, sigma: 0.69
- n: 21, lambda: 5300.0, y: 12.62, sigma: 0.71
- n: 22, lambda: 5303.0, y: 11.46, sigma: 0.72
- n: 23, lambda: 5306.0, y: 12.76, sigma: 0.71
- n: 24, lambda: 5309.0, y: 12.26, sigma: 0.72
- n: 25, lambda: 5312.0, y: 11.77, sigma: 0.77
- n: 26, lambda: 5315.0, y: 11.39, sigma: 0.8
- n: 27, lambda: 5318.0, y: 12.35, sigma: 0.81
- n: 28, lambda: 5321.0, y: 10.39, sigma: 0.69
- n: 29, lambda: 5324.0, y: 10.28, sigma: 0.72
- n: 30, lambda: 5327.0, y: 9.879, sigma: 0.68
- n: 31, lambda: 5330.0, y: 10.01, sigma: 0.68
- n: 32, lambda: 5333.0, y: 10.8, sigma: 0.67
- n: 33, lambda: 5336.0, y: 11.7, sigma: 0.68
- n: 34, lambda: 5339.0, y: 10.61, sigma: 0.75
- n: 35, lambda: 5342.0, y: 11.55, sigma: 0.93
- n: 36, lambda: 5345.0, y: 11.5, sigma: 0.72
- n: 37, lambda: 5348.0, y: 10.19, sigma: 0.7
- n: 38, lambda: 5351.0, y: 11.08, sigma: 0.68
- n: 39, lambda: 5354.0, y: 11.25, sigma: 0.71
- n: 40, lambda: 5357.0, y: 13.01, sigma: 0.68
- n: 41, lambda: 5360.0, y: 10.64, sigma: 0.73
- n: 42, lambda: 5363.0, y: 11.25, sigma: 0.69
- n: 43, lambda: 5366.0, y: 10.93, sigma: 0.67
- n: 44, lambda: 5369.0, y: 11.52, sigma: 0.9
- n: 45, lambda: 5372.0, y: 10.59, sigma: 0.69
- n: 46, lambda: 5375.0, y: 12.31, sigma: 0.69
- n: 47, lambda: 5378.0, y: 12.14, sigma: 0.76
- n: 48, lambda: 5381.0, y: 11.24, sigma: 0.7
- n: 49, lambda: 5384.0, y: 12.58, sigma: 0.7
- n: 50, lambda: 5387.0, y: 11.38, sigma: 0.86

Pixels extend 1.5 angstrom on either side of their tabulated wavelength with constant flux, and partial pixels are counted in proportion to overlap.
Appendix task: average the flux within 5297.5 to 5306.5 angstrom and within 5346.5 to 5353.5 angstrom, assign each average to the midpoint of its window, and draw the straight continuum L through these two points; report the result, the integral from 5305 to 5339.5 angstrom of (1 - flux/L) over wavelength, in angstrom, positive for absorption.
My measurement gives 1.1 angstrom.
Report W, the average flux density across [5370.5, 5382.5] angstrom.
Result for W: 11.6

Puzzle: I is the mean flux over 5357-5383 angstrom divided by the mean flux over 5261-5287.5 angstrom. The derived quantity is 1.1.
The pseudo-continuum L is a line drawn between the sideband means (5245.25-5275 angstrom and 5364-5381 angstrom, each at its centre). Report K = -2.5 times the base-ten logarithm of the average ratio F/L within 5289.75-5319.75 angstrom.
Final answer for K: -0.11 mag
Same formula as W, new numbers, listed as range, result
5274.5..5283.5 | 11.2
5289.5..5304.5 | 11.6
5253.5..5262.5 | 11.3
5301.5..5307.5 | 12.1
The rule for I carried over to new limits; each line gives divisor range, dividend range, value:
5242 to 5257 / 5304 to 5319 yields 1.16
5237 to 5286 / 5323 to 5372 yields 1.05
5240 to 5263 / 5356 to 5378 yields 1.07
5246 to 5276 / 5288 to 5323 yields 1.14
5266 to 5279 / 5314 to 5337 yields 1.07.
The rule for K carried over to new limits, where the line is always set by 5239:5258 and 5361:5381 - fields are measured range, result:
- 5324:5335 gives 0.085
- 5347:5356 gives 0.029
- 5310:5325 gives -0.023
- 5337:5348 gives 0.013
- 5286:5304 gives -0.056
